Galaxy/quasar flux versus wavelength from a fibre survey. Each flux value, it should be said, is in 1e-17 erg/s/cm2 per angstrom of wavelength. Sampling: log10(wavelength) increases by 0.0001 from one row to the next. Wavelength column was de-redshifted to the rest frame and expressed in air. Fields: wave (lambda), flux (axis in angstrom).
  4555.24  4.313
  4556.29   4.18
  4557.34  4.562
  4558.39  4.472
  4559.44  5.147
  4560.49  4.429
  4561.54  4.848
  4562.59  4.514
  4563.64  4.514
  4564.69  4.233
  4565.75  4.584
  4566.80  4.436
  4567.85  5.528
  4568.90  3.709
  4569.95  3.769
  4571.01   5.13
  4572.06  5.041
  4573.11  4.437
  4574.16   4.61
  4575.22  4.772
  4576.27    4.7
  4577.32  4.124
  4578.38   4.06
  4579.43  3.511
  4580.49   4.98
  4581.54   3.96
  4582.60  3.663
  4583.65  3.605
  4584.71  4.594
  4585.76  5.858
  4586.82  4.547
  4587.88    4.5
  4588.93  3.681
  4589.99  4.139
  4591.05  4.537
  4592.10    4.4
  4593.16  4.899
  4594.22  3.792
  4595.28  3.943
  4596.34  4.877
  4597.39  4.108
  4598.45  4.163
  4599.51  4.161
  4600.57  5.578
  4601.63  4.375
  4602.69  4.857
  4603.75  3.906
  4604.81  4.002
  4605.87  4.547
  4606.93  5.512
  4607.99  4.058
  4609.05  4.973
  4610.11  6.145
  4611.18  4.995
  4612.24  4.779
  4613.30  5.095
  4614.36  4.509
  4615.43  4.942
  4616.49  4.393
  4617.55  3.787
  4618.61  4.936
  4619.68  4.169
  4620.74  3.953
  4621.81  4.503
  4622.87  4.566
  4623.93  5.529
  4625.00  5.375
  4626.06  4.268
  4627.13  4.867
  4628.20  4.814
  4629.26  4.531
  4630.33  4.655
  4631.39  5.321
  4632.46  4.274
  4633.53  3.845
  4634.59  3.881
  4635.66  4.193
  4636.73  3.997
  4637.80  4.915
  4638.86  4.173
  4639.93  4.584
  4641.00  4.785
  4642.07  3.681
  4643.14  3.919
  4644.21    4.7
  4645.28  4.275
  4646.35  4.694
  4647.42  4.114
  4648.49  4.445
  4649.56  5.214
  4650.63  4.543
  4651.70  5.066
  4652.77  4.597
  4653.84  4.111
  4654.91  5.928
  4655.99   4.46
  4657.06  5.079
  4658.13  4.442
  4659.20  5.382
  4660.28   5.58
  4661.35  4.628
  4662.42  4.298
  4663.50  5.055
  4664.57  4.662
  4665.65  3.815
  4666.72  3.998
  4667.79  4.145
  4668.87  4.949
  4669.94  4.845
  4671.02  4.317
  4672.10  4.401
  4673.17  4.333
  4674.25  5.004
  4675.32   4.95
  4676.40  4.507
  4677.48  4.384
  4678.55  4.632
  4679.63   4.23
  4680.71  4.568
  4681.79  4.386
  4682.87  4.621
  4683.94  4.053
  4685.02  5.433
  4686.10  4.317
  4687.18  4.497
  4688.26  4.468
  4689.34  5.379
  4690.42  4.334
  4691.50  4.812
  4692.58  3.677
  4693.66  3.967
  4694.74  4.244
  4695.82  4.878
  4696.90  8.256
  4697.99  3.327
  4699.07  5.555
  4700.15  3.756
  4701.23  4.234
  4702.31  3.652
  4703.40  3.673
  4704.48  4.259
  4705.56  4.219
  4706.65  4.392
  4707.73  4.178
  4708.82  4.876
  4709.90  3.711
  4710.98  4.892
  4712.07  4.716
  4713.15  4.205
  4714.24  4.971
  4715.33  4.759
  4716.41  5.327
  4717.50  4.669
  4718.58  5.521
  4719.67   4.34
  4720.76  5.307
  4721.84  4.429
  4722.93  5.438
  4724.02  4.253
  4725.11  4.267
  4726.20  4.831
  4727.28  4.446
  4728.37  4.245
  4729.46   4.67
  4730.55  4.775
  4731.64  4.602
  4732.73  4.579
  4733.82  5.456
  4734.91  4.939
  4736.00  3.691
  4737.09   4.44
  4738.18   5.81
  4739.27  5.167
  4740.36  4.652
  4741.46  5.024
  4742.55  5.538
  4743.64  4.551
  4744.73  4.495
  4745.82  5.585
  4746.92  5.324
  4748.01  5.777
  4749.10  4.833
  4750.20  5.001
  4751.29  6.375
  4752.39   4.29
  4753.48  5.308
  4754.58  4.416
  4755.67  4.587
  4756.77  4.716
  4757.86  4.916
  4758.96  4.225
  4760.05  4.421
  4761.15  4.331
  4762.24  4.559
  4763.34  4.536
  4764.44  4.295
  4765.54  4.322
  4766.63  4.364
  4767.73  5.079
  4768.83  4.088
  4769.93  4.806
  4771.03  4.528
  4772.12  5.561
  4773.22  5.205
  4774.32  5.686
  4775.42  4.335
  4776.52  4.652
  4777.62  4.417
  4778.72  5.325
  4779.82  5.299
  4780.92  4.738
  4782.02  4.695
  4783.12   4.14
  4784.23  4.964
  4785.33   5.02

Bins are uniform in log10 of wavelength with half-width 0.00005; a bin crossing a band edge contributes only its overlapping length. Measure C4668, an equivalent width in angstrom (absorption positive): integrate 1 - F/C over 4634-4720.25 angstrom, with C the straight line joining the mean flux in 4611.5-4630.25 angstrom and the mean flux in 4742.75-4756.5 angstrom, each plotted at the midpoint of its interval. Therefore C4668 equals 4.69 angstrom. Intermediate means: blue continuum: 4.65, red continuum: 5.05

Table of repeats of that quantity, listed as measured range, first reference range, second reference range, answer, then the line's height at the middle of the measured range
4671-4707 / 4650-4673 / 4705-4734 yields 1.1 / 4.67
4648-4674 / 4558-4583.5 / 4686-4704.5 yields -1.0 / 4.51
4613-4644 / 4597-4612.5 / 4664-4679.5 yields 0.8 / 4.61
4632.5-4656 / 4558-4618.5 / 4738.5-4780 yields 0.9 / 4.63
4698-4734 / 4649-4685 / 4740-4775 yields 1.6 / 4.76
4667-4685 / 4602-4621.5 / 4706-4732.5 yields 0.4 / 4.65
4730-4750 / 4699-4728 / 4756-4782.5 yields -1.5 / 4.62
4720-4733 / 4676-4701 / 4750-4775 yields 0.1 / 4.69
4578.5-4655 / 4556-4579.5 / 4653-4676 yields 1.4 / 4.6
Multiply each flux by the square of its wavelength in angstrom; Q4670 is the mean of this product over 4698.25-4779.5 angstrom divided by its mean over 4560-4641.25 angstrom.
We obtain 1.11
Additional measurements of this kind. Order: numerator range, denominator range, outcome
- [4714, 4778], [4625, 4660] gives 1.10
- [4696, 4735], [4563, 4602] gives 1.12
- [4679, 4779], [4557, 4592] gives 1.13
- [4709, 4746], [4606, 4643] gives 1.08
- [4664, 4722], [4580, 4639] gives 1.04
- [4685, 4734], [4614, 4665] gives 1.03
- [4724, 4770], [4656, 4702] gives 1.06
